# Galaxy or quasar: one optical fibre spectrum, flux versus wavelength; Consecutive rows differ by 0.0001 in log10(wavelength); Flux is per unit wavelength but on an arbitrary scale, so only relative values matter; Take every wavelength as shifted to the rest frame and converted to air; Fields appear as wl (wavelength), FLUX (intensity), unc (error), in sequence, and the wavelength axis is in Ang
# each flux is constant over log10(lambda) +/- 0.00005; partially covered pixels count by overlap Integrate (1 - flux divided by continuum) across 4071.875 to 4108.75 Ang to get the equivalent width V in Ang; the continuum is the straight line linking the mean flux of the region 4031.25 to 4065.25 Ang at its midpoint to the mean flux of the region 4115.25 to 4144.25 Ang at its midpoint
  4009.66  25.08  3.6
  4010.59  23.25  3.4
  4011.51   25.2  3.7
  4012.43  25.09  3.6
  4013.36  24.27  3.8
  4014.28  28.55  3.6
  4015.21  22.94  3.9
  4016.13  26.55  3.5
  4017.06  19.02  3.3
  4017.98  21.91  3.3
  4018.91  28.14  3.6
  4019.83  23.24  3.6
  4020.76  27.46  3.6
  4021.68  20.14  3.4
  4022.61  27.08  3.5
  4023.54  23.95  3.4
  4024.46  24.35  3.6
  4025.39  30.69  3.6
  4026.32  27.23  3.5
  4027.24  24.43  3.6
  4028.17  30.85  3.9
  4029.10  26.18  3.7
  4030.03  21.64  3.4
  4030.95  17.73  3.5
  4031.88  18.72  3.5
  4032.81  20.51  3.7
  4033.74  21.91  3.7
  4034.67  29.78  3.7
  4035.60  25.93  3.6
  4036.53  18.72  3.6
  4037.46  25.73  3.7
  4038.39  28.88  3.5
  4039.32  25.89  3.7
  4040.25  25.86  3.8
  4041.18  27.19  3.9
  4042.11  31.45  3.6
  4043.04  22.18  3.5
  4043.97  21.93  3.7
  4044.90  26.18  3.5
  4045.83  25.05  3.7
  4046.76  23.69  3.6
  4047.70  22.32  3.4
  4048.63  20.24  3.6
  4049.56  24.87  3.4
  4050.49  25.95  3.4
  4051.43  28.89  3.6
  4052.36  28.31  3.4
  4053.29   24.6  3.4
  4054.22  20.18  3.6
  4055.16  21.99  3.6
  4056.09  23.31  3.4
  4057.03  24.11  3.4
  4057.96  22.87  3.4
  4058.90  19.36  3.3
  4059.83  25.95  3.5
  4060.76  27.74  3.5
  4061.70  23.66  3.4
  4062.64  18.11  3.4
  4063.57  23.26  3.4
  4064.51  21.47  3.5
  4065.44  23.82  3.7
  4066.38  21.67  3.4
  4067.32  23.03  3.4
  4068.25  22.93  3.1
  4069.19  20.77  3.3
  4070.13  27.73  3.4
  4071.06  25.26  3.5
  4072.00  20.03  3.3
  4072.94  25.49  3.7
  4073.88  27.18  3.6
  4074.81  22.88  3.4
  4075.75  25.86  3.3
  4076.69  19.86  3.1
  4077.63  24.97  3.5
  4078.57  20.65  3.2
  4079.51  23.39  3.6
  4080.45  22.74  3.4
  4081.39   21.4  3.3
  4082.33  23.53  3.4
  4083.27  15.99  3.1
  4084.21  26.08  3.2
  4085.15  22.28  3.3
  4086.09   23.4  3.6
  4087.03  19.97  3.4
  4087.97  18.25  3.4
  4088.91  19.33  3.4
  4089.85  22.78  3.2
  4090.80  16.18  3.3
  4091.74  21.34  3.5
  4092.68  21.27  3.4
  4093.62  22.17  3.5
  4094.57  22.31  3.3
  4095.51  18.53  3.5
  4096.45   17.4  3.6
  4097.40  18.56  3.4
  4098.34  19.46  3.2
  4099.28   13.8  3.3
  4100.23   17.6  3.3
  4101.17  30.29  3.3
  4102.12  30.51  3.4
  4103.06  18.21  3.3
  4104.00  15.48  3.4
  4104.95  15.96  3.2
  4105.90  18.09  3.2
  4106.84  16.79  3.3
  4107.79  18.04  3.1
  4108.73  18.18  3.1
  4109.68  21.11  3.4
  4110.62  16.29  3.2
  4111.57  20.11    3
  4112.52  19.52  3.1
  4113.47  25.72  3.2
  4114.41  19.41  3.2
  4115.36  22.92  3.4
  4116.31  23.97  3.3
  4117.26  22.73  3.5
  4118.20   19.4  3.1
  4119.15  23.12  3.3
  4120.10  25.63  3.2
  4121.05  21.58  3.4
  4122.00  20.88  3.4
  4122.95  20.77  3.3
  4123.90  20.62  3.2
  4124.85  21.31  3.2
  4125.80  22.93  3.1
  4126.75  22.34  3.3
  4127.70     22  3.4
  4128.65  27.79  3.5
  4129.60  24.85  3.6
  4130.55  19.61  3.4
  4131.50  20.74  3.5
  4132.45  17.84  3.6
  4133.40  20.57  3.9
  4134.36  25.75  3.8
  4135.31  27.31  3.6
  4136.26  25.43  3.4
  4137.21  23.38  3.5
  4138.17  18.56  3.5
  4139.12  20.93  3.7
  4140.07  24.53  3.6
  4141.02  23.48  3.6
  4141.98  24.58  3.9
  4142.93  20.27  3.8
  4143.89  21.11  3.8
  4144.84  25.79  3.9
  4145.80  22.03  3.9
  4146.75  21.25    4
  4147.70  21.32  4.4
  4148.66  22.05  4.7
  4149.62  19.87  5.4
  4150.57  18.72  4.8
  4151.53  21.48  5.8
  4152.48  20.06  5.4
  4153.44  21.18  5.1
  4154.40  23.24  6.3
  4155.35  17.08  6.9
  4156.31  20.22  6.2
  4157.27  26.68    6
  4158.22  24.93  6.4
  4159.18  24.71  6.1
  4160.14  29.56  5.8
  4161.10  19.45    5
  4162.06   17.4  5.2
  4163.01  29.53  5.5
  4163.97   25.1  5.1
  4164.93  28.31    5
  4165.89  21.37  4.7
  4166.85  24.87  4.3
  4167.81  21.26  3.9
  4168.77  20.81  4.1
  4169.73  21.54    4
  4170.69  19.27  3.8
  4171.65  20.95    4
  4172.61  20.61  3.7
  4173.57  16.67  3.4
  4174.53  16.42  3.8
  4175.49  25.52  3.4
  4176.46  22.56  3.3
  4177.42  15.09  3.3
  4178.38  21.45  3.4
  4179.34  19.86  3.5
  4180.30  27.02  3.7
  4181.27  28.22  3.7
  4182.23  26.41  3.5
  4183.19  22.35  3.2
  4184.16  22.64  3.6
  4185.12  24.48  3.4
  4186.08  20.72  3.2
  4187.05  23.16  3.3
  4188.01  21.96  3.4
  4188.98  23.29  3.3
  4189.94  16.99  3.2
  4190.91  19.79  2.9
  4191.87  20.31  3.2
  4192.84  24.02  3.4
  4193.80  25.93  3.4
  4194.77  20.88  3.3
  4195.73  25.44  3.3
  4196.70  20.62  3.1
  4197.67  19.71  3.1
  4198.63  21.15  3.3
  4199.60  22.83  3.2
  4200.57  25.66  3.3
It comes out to 3.7 Ang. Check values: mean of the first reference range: 24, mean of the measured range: 20.9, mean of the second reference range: 22.5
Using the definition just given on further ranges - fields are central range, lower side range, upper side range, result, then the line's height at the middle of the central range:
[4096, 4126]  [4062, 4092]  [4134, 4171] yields 2.6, 22.4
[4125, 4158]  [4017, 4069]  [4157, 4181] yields 0.9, 22.8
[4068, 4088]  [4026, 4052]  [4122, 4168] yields 0.9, 23.9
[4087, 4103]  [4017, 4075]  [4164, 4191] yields 1.9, 23.4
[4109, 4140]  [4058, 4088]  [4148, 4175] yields 0.3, 22.3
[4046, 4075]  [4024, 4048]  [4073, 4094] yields -0.4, 23.3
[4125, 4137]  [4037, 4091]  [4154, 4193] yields -0.2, 22.8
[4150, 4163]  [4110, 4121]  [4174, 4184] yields 0.0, 22.2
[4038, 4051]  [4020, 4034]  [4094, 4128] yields -0.9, 23.4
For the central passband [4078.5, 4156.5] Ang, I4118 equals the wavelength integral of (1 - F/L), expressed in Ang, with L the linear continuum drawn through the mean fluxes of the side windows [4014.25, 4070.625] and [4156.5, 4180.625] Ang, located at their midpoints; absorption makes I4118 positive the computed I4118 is 6.3 Ang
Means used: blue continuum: 24.2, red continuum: 22.4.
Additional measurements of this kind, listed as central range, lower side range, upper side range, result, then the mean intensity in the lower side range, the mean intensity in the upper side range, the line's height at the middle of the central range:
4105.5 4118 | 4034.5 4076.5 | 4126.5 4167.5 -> 1.6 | 24.2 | 22.7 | 23.3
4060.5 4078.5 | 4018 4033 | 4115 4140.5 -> 0.2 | 24.5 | 22.5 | 23.6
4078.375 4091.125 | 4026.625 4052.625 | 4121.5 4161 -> 1.3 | 24.7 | 22.4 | 23.6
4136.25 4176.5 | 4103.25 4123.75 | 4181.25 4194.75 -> -1.0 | 20.2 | 22.6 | 21.6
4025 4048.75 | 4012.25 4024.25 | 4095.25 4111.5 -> -1.4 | 24.5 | 19.1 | 23.3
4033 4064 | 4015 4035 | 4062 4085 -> -1.1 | 24.3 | 22.8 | 23.6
